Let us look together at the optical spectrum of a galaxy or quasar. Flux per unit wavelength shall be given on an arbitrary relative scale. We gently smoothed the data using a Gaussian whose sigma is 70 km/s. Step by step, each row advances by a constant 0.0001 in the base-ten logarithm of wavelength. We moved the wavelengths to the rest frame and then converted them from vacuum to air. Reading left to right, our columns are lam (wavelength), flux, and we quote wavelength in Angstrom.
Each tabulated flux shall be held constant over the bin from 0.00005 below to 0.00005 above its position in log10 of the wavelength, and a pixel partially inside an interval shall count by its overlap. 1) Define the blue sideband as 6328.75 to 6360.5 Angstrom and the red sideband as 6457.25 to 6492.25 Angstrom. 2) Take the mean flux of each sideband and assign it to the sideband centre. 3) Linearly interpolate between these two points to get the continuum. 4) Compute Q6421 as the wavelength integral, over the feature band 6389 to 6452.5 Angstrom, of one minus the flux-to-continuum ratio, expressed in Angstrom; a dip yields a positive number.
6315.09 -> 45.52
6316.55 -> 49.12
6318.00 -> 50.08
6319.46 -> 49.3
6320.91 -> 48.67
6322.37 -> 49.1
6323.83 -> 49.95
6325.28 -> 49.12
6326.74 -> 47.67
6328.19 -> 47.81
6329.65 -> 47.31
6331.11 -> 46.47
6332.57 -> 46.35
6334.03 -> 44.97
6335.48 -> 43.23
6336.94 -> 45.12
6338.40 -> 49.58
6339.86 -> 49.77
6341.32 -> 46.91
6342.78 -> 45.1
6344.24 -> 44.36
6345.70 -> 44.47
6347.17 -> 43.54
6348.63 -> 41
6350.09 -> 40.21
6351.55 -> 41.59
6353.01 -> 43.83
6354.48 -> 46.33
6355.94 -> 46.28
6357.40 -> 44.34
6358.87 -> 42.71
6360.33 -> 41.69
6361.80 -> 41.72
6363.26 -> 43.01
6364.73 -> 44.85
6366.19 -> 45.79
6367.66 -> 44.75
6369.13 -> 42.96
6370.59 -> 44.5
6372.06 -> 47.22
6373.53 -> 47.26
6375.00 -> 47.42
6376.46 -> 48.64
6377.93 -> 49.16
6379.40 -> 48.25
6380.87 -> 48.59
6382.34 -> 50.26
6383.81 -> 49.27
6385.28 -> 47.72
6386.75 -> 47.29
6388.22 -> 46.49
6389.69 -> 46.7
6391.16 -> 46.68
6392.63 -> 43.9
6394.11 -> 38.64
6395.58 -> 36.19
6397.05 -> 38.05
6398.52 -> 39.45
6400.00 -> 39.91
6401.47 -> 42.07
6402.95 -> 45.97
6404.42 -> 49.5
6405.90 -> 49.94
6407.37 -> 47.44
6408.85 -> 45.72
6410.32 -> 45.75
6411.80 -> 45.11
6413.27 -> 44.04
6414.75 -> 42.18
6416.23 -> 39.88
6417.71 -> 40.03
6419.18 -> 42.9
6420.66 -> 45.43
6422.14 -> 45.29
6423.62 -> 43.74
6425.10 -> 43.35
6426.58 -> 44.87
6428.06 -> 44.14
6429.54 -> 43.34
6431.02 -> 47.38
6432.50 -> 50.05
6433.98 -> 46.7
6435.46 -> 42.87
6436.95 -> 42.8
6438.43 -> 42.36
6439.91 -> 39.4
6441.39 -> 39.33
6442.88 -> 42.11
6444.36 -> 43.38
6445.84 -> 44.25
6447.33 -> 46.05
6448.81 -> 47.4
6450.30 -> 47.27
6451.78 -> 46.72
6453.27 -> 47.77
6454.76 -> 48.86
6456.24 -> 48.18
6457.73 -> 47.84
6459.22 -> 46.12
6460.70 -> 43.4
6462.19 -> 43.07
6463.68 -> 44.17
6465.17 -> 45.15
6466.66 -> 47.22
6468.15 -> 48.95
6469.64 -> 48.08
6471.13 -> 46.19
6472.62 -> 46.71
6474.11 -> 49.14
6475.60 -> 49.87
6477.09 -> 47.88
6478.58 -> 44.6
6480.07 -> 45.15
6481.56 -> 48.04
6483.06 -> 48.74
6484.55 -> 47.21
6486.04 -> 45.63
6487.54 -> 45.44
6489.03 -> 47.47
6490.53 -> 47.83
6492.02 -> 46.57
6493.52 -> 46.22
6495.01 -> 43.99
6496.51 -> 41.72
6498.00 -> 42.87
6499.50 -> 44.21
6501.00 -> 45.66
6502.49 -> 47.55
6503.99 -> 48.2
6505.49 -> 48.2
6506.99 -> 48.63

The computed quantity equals 2.8 Angstrom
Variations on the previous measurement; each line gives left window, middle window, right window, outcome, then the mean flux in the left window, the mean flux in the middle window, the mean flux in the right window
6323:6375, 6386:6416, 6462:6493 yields 1.2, 45.2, 44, 46.9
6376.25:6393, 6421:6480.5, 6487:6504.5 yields 1.2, 47.8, 45.5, 45.6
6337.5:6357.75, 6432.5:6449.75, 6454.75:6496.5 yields 0.9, 44.8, 43.7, 46.6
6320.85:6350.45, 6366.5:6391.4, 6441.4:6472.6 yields -0.6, 46.2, 47.2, 46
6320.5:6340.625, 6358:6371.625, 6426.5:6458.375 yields 0.9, 47.5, 43.6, 45.1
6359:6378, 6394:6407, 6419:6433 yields 0.7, 45.1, 42.5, 45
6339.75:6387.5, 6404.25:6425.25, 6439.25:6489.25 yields 0.5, 45.4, 44.6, 46.1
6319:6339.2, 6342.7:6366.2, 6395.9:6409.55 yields 1.4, 47.5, 43.5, 44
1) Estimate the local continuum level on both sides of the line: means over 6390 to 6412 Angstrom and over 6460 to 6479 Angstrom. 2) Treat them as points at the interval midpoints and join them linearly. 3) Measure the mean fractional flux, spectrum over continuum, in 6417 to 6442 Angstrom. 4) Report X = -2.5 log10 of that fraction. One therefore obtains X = 0.03 mag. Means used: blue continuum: 43.6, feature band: 43.8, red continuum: 46.5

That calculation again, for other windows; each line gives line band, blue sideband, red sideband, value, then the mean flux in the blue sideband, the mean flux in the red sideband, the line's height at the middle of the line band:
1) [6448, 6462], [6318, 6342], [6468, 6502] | -0.01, 47.7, 46.4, 46.7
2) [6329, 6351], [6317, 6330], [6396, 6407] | 0.06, 48.8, 43.5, 47.7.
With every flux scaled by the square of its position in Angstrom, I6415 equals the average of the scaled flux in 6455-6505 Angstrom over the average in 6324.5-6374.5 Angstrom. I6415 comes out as 1.07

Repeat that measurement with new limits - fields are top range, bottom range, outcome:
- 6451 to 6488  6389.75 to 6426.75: 1.10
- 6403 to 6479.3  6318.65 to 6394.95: 1.02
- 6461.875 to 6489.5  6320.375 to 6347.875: 1.05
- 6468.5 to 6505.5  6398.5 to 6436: 1.07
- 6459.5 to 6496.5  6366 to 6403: 1.06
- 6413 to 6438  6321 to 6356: 0.99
